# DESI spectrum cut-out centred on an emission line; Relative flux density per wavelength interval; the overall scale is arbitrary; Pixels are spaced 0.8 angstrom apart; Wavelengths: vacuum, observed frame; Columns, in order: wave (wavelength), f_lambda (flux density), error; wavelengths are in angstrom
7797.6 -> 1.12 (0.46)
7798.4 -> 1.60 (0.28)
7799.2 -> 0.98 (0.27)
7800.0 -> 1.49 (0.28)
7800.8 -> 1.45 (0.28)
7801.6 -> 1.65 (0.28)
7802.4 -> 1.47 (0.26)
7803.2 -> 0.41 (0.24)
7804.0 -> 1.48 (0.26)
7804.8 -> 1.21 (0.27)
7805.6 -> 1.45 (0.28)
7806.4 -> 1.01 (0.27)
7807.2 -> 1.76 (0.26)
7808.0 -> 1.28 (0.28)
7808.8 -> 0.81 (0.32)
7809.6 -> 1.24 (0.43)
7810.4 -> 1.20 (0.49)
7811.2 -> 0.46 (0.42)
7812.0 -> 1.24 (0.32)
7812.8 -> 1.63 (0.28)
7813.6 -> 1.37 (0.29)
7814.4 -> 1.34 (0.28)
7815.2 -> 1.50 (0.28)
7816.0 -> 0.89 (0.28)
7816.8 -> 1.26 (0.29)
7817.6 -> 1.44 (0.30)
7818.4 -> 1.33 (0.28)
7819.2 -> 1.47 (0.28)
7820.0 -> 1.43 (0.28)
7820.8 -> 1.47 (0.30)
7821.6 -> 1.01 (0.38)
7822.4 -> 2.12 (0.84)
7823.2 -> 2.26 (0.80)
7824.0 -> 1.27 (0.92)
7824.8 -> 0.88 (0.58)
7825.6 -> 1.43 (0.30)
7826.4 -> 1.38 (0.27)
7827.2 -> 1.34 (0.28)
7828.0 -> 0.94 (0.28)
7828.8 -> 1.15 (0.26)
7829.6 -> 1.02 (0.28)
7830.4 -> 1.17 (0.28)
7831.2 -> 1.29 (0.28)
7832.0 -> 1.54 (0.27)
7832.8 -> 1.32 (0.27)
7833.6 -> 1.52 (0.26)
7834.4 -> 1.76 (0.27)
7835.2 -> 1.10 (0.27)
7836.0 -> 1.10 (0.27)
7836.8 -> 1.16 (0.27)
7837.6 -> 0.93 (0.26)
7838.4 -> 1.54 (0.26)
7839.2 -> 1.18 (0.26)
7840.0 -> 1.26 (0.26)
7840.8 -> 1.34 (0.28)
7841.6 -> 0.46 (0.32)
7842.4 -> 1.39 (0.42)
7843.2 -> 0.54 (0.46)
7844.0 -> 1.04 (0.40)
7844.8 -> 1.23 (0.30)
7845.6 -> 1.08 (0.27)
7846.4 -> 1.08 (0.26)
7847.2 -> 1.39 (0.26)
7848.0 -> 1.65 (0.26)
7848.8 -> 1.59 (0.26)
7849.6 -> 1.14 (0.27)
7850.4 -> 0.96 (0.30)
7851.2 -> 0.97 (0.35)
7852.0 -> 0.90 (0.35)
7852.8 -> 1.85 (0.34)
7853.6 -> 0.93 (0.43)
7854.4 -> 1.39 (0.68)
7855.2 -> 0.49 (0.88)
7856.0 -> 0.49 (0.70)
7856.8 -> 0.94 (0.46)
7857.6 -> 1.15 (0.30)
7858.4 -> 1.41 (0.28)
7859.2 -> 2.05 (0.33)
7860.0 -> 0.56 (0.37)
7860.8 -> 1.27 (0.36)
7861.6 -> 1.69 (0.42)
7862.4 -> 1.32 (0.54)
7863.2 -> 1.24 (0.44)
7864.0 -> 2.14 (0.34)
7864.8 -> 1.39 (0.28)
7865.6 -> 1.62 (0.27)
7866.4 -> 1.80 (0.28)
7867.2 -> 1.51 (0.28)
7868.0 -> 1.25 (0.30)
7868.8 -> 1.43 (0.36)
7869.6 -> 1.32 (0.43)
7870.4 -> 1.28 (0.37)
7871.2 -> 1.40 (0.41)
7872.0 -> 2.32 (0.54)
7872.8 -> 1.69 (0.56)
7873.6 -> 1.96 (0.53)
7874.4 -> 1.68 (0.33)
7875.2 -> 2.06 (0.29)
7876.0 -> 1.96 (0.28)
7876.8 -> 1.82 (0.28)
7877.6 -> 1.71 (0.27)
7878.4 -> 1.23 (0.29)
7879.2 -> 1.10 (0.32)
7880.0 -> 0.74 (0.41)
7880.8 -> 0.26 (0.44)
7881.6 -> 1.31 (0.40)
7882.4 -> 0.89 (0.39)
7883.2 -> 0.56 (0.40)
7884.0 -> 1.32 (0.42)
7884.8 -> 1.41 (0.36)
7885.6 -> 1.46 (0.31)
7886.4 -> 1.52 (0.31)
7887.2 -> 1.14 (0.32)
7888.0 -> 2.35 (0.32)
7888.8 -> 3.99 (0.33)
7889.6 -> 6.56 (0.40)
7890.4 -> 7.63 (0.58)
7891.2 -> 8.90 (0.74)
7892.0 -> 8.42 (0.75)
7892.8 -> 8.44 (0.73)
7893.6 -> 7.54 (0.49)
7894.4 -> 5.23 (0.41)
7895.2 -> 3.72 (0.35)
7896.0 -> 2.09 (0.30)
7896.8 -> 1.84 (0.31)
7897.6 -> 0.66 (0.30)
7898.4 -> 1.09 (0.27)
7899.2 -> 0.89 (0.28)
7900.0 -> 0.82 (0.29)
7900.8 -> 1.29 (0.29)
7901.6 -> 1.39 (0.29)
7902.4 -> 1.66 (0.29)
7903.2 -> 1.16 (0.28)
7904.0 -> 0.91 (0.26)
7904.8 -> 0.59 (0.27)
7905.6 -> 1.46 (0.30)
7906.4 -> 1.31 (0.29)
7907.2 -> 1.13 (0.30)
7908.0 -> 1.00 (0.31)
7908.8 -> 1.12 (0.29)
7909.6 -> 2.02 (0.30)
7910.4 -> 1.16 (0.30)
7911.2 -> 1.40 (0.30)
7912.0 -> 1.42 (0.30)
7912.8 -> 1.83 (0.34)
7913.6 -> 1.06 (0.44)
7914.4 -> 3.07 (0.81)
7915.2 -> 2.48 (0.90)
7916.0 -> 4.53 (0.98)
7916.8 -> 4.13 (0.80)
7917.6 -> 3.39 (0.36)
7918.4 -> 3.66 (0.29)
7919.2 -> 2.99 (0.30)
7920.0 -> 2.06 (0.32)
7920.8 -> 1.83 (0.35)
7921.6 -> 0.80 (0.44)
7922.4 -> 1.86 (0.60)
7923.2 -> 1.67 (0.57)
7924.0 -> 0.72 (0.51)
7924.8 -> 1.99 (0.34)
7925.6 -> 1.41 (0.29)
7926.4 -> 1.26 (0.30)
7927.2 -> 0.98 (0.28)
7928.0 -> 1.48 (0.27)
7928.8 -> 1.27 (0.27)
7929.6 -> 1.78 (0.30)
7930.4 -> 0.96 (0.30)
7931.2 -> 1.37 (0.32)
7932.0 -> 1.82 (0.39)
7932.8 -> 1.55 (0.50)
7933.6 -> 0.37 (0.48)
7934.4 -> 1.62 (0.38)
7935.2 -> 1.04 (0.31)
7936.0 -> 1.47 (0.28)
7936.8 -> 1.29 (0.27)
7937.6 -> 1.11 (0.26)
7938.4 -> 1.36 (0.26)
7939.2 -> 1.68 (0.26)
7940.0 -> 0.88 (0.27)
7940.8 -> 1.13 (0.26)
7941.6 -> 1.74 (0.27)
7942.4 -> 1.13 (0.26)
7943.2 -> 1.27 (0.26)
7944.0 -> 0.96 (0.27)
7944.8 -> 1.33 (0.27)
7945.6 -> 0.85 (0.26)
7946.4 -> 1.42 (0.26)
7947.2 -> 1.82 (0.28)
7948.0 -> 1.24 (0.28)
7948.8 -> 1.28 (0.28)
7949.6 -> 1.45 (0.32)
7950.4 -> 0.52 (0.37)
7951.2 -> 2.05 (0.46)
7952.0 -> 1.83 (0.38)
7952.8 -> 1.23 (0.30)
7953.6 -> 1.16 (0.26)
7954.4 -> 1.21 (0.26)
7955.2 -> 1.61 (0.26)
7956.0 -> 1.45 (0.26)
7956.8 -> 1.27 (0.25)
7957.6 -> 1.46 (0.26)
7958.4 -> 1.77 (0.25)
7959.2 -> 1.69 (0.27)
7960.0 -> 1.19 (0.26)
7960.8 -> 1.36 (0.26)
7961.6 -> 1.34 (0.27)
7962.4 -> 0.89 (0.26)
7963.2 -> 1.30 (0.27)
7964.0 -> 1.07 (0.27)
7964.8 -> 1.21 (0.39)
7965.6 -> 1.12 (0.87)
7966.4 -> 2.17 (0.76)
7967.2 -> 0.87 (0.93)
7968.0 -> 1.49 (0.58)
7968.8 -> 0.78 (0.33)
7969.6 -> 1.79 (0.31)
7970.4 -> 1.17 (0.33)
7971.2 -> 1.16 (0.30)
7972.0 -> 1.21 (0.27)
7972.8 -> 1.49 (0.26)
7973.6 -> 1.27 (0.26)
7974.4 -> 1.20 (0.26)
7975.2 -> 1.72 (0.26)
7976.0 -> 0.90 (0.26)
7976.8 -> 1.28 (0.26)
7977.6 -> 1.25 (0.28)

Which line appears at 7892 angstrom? Halpha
